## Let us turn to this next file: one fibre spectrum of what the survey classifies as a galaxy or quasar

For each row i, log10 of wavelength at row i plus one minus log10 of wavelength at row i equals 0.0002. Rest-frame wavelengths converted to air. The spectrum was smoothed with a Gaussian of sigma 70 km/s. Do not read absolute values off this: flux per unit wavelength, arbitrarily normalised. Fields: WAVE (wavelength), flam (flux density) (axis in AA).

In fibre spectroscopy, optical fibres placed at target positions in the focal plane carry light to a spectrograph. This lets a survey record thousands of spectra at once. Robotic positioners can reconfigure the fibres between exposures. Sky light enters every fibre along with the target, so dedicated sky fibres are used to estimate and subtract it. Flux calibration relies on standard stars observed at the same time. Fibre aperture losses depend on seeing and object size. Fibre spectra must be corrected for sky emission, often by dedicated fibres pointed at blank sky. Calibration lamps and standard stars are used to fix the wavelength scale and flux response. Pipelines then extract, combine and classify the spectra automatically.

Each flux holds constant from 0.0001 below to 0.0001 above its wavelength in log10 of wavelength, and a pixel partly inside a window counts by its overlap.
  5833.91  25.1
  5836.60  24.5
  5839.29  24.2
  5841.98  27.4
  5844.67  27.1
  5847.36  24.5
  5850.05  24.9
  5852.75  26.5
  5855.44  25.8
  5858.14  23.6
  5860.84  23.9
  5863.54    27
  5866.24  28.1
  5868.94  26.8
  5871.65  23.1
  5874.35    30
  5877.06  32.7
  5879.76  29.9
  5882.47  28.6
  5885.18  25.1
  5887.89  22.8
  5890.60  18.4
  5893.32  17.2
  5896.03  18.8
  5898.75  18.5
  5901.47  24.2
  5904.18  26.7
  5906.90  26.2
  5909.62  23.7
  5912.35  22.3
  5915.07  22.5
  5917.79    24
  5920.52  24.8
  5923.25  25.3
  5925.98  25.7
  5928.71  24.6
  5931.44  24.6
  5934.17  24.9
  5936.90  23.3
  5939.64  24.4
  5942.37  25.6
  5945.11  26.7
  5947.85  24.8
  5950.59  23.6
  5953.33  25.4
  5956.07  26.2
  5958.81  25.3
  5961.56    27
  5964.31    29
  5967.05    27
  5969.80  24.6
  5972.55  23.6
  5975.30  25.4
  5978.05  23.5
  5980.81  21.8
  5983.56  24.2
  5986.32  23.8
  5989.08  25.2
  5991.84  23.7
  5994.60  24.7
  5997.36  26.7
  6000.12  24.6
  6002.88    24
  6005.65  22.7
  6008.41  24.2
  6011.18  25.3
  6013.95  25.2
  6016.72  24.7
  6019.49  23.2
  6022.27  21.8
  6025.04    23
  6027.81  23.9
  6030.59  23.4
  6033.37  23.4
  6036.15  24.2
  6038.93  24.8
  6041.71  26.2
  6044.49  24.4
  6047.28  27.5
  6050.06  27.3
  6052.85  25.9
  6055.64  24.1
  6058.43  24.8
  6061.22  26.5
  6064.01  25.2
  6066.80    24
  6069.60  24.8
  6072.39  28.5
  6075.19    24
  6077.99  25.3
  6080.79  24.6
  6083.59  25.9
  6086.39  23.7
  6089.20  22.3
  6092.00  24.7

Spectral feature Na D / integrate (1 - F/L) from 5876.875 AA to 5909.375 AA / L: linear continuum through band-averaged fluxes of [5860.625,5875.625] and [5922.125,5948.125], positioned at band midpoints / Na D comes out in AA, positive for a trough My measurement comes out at 2.9 AA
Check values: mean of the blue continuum 26.7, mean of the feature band 23.8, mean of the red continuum 25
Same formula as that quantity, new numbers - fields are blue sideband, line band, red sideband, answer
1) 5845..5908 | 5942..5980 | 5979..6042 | -1.7 AA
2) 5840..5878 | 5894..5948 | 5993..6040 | 3.2 AA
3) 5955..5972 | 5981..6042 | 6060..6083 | 4.2 AA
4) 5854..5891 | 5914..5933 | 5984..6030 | 0.7 AA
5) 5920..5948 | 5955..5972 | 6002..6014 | -1.2 AA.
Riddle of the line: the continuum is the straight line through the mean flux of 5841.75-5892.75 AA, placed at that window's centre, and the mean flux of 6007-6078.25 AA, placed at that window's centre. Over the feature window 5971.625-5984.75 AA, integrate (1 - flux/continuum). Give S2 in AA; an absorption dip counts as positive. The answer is 0.8 AA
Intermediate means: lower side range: 25.9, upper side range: 24.8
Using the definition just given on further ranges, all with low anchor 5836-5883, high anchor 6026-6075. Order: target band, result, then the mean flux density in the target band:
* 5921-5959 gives 1.43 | 25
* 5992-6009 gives 0.74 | 24.5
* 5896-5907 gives 1.37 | 23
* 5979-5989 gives 0.83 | 23.5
